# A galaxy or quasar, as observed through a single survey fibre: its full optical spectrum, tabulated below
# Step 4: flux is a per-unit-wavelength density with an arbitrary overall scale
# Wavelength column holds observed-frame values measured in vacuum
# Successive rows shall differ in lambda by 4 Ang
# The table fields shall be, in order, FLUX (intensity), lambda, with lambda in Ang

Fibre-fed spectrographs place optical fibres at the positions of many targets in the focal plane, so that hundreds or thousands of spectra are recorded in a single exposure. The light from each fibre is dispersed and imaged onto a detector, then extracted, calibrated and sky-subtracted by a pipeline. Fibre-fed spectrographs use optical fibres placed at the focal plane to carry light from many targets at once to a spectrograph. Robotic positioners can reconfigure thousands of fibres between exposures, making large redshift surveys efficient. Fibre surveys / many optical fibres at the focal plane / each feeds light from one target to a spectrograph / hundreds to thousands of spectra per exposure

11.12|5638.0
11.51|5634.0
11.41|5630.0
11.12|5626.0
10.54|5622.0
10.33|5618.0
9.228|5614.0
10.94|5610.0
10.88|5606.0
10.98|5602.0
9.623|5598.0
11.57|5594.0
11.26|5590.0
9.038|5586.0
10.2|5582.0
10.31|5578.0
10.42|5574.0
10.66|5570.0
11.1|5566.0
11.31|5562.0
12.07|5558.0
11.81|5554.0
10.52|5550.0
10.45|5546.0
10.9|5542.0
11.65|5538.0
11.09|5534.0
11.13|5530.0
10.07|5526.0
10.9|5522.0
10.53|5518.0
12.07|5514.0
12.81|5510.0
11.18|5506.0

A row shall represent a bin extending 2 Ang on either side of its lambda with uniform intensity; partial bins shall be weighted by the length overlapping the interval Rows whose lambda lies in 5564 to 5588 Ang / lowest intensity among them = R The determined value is 9.038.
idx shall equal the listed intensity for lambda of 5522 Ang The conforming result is 10.9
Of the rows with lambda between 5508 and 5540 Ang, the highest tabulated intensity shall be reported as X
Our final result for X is 12.81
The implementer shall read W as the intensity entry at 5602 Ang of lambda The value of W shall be 10.98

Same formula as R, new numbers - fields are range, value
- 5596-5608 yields 9.623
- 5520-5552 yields 10.07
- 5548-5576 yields 10.42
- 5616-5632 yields 10.33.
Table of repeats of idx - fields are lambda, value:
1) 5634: 11.51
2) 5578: 10.31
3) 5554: 11.81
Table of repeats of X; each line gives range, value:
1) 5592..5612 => 11.57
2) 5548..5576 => 12.07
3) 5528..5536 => 11.13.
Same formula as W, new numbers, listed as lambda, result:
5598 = 9.623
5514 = 12.07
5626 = 11.12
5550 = 10.52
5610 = 10.94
